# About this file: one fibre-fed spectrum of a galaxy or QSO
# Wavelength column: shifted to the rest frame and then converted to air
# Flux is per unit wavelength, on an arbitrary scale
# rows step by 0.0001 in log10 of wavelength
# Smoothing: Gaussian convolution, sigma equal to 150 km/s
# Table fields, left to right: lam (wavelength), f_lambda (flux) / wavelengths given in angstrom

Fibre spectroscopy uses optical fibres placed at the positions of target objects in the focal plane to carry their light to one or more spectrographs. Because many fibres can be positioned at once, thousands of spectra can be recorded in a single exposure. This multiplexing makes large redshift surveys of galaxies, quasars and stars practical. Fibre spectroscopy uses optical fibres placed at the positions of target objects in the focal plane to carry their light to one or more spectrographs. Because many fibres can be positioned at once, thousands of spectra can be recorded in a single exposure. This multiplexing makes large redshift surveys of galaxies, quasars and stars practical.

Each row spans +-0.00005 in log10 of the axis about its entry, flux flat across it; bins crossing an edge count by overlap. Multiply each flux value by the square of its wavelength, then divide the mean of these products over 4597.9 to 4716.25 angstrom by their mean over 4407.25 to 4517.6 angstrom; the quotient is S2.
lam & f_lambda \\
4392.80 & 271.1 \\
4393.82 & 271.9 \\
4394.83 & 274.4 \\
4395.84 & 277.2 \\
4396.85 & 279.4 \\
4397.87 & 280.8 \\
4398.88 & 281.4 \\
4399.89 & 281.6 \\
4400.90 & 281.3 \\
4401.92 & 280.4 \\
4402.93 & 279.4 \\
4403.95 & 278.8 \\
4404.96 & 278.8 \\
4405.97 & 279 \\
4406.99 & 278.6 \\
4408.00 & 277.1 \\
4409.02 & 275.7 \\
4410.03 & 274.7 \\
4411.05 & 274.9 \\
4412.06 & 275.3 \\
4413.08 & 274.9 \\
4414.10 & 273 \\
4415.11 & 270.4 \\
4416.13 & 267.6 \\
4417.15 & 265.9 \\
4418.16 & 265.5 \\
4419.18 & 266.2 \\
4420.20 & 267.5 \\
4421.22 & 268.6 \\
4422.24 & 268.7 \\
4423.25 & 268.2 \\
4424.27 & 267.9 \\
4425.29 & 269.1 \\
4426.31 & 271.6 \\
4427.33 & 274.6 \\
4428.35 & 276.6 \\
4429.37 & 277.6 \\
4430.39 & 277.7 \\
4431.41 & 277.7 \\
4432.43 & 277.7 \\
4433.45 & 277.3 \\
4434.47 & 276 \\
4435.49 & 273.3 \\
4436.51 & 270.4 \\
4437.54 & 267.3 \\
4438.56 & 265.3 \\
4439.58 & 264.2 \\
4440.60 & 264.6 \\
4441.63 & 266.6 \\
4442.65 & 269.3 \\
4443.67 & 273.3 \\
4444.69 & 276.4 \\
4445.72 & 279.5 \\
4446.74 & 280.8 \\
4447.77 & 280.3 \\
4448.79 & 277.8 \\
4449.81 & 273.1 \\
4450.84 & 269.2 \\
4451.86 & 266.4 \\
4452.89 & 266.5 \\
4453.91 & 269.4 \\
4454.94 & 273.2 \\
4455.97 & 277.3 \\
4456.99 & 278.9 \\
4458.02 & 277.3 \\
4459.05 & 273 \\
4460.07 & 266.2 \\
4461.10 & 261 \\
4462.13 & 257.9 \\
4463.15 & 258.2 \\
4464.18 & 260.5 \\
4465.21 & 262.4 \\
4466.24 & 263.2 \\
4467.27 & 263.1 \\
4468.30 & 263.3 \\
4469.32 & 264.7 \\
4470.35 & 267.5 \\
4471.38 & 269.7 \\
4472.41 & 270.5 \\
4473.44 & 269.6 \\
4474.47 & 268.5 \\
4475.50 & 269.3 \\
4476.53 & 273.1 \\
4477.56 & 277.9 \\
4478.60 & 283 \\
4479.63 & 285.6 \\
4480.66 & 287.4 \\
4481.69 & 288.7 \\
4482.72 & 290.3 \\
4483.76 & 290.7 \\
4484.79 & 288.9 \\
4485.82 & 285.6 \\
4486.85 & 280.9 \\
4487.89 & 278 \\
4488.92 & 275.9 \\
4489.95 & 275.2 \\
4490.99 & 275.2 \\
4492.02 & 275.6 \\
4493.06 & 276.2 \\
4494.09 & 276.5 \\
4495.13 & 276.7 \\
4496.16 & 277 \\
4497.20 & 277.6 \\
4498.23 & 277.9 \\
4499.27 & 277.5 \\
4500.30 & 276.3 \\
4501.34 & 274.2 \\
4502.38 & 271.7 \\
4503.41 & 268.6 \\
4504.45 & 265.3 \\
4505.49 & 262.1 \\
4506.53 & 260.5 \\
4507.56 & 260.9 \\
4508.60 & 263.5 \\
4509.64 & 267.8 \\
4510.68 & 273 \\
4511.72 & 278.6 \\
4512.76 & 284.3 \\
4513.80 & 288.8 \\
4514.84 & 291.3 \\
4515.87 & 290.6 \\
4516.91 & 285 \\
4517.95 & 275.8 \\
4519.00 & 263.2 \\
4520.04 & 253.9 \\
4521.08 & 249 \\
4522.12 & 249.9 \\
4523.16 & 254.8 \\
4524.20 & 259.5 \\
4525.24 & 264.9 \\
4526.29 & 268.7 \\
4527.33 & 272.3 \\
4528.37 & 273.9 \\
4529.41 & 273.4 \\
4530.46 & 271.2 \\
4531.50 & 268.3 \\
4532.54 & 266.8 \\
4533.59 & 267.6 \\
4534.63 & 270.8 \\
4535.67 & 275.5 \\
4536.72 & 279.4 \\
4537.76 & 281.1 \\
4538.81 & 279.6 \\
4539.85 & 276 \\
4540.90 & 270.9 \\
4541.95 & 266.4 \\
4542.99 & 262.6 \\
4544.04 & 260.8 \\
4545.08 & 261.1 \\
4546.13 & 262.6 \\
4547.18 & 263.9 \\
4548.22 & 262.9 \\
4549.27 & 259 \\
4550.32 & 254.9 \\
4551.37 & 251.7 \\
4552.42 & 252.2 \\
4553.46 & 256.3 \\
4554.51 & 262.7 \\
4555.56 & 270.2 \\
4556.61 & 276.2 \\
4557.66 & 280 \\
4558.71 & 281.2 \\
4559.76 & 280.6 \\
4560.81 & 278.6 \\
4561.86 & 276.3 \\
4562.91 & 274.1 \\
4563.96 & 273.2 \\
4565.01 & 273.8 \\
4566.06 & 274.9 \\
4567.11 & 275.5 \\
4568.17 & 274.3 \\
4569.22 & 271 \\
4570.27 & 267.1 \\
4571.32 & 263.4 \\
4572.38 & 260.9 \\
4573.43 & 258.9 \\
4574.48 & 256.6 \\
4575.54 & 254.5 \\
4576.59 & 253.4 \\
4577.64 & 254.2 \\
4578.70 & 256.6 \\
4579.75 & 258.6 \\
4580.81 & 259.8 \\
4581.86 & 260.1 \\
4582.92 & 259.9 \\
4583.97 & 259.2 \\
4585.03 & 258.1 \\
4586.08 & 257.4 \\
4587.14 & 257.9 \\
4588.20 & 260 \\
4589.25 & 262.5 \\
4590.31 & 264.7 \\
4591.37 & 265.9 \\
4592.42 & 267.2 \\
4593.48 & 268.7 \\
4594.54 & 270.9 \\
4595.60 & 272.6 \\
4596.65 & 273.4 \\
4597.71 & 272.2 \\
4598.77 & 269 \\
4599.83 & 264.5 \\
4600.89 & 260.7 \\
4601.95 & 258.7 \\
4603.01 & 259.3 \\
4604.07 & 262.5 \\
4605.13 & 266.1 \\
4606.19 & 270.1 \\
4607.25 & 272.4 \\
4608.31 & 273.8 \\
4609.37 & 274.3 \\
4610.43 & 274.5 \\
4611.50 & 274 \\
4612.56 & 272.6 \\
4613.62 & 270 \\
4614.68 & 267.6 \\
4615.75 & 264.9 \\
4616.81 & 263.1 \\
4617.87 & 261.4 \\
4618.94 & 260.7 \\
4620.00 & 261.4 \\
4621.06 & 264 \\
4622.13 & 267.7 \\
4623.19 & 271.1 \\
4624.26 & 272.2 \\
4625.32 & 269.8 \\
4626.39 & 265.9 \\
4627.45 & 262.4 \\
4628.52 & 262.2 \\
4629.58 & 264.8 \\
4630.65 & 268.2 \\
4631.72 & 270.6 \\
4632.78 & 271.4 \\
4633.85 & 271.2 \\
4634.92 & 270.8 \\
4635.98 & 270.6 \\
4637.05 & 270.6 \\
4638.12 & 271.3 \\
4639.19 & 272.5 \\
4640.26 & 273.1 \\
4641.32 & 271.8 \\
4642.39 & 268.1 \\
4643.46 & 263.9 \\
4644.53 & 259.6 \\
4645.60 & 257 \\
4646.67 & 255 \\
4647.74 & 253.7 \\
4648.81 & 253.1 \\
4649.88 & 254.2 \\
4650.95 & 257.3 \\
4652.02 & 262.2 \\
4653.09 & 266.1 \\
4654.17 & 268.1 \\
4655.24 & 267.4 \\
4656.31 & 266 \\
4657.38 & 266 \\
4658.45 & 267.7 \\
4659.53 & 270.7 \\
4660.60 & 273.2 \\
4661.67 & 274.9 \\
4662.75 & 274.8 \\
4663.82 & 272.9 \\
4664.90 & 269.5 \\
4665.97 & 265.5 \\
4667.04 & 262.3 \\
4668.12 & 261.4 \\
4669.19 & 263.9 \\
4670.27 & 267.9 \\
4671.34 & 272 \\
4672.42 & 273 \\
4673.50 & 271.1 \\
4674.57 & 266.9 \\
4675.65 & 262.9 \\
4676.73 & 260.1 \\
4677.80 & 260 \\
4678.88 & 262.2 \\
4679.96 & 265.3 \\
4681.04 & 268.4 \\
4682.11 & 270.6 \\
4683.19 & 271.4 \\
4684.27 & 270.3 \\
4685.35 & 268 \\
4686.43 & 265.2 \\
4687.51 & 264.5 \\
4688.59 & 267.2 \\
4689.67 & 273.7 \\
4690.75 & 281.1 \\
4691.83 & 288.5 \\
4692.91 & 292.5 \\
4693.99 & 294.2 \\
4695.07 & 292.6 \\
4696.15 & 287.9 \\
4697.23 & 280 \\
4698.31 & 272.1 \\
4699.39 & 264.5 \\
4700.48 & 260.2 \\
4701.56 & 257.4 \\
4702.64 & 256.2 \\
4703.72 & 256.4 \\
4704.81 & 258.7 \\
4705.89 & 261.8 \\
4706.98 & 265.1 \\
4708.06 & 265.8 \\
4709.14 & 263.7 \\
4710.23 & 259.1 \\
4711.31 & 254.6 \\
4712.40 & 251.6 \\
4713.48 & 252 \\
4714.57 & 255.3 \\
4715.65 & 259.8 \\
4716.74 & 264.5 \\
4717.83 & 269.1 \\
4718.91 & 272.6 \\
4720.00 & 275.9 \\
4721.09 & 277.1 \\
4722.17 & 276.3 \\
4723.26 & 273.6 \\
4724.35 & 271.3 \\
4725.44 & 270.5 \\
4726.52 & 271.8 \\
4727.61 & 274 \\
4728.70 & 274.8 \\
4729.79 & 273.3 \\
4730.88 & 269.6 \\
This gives 1.1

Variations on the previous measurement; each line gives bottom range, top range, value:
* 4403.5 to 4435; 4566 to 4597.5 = 1.03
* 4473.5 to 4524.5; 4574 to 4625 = 1.01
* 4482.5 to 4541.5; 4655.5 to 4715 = 1.06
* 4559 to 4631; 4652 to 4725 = 1.05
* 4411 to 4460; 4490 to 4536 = 1.03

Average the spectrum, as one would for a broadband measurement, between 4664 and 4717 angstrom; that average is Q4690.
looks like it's 267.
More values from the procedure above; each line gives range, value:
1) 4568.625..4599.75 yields 263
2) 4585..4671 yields 266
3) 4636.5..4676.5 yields 266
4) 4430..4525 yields 273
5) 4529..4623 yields 267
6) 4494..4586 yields 268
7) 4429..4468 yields 271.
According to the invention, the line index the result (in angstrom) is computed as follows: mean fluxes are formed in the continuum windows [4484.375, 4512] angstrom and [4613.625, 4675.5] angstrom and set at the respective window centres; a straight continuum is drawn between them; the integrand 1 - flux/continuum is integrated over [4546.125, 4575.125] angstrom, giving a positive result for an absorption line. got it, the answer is 0.33 angstrom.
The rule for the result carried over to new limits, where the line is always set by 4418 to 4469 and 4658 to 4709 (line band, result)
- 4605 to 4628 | 0.1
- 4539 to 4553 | 0.4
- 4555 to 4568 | -0.3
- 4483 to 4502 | -0.6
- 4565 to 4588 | 0.7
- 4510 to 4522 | -0.2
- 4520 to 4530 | 0.3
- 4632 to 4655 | 0.4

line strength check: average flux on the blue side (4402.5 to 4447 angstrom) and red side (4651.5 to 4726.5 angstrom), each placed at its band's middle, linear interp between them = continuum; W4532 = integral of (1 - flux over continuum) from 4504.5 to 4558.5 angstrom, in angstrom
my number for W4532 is 0.6 angstrom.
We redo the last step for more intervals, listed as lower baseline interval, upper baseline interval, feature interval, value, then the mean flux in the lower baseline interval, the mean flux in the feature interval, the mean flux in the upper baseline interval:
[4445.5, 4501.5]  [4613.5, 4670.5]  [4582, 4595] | 0.30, 274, 263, 266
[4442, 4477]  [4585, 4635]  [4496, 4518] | -0.49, 270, 275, 267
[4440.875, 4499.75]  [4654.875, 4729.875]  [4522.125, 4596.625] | 1.54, 274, 266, 269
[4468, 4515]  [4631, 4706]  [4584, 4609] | 0.53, 276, 266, 268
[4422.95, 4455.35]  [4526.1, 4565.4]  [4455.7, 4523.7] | -0.43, 272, 273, 269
